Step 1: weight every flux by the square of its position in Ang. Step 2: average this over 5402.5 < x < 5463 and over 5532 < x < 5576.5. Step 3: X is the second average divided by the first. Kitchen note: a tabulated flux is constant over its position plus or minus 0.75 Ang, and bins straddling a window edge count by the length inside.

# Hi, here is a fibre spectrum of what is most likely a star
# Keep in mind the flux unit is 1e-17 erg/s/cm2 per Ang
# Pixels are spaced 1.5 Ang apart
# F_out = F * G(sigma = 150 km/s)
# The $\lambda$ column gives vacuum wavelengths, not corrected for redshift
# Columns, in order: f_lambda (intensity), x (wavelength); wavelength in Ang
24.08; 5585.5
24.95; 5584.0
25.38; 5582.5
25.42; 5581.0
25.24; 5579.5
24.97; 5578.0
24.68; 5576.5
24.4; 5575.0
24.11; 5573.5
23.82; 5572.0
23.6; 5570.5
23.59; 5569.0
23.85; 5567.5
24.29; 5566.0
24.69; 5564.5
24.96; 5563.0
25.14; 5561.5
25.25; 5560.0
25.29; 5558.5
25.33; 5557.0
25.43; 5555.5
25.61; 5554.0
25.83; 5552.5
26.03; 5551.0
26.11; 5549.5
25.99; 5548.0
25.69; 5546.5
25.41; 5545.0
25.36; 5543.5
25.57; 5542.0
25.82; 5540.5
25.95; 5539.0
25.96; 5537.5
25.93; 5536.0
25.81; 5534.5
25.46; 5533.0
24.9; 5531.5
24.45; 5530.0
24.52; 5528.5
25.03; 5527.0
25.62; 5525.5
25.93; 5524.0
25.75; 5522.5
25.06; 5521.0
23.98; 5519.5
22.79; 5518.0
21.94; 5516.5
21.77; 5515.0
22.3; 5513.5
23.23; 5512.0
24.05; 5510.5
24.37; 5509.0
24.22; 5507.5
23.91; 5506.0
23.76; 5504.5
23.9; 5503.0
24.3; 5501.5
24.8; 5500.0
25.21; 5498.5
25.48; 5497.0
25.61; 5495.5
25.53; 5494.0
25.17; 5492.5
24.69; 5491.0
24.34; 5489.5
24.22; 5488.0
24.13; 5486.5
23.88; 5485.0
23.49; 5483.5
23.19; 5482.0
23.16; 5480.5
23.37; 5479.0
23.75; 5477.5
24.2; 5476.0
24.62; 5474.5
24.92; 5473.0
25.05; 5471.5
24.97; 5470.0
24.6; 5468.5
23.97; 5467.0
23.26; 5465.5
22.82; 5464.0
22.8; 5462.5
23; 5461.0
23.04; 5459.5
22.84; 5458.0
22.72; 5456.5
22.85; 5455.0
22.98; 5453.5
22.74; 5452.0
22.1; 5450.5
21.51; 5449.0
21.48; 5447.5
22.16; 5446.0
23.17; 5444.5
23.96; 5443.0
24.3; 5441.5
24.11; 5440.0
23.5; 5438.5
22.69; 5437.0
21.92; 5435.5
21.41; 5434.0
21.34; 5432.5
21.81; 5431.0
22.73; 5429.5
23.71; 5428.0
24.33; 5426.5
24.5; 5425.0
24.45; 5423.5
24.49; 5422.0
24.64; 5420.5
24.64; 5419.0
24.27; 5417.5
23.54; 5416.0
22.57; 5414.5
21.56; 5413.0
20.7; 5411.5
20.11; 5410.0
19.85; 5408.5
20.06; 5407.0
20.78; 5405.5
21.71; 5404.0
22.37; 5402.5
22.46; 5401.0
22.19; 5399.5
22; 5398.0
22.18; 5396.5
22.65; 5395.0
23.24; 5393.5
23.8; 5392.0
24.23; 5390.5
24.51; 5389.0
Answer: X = 1.2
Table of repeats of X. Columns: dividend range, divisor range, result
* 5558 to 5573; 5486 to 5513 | 1.02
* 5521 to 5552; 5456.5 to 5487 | 1.10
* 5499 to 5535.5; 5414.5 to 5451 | 1.08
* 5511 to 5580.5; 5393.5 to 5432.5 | 1.16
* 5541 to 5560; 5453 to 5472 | 1.13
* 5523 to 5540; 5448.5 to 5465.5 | 1.15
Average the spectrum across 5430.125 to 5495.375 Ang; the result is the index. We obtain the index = 23.4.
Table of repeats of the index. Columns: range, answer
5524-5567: 25.4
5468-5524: 24.2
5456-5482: 23.7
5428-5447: 22.8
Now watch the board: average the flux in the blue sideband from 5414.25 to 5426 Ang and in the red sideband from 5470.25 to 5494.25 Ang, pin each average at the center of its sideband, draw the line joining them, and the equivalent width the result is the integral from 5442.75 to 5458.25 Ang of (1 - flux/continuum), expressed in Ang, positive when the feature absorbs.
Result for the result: 1.1 Ang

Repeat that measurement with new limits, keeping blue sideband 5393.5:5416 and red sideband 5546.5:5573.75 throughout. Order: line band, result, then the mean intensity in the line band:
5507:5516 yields 0.3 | 23.3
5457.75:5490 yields -1.0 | 23.8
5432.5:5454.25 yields -0.2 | 22.7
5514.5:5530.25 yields -0.1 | 24.3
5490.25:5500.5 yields -0.7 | 25.2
